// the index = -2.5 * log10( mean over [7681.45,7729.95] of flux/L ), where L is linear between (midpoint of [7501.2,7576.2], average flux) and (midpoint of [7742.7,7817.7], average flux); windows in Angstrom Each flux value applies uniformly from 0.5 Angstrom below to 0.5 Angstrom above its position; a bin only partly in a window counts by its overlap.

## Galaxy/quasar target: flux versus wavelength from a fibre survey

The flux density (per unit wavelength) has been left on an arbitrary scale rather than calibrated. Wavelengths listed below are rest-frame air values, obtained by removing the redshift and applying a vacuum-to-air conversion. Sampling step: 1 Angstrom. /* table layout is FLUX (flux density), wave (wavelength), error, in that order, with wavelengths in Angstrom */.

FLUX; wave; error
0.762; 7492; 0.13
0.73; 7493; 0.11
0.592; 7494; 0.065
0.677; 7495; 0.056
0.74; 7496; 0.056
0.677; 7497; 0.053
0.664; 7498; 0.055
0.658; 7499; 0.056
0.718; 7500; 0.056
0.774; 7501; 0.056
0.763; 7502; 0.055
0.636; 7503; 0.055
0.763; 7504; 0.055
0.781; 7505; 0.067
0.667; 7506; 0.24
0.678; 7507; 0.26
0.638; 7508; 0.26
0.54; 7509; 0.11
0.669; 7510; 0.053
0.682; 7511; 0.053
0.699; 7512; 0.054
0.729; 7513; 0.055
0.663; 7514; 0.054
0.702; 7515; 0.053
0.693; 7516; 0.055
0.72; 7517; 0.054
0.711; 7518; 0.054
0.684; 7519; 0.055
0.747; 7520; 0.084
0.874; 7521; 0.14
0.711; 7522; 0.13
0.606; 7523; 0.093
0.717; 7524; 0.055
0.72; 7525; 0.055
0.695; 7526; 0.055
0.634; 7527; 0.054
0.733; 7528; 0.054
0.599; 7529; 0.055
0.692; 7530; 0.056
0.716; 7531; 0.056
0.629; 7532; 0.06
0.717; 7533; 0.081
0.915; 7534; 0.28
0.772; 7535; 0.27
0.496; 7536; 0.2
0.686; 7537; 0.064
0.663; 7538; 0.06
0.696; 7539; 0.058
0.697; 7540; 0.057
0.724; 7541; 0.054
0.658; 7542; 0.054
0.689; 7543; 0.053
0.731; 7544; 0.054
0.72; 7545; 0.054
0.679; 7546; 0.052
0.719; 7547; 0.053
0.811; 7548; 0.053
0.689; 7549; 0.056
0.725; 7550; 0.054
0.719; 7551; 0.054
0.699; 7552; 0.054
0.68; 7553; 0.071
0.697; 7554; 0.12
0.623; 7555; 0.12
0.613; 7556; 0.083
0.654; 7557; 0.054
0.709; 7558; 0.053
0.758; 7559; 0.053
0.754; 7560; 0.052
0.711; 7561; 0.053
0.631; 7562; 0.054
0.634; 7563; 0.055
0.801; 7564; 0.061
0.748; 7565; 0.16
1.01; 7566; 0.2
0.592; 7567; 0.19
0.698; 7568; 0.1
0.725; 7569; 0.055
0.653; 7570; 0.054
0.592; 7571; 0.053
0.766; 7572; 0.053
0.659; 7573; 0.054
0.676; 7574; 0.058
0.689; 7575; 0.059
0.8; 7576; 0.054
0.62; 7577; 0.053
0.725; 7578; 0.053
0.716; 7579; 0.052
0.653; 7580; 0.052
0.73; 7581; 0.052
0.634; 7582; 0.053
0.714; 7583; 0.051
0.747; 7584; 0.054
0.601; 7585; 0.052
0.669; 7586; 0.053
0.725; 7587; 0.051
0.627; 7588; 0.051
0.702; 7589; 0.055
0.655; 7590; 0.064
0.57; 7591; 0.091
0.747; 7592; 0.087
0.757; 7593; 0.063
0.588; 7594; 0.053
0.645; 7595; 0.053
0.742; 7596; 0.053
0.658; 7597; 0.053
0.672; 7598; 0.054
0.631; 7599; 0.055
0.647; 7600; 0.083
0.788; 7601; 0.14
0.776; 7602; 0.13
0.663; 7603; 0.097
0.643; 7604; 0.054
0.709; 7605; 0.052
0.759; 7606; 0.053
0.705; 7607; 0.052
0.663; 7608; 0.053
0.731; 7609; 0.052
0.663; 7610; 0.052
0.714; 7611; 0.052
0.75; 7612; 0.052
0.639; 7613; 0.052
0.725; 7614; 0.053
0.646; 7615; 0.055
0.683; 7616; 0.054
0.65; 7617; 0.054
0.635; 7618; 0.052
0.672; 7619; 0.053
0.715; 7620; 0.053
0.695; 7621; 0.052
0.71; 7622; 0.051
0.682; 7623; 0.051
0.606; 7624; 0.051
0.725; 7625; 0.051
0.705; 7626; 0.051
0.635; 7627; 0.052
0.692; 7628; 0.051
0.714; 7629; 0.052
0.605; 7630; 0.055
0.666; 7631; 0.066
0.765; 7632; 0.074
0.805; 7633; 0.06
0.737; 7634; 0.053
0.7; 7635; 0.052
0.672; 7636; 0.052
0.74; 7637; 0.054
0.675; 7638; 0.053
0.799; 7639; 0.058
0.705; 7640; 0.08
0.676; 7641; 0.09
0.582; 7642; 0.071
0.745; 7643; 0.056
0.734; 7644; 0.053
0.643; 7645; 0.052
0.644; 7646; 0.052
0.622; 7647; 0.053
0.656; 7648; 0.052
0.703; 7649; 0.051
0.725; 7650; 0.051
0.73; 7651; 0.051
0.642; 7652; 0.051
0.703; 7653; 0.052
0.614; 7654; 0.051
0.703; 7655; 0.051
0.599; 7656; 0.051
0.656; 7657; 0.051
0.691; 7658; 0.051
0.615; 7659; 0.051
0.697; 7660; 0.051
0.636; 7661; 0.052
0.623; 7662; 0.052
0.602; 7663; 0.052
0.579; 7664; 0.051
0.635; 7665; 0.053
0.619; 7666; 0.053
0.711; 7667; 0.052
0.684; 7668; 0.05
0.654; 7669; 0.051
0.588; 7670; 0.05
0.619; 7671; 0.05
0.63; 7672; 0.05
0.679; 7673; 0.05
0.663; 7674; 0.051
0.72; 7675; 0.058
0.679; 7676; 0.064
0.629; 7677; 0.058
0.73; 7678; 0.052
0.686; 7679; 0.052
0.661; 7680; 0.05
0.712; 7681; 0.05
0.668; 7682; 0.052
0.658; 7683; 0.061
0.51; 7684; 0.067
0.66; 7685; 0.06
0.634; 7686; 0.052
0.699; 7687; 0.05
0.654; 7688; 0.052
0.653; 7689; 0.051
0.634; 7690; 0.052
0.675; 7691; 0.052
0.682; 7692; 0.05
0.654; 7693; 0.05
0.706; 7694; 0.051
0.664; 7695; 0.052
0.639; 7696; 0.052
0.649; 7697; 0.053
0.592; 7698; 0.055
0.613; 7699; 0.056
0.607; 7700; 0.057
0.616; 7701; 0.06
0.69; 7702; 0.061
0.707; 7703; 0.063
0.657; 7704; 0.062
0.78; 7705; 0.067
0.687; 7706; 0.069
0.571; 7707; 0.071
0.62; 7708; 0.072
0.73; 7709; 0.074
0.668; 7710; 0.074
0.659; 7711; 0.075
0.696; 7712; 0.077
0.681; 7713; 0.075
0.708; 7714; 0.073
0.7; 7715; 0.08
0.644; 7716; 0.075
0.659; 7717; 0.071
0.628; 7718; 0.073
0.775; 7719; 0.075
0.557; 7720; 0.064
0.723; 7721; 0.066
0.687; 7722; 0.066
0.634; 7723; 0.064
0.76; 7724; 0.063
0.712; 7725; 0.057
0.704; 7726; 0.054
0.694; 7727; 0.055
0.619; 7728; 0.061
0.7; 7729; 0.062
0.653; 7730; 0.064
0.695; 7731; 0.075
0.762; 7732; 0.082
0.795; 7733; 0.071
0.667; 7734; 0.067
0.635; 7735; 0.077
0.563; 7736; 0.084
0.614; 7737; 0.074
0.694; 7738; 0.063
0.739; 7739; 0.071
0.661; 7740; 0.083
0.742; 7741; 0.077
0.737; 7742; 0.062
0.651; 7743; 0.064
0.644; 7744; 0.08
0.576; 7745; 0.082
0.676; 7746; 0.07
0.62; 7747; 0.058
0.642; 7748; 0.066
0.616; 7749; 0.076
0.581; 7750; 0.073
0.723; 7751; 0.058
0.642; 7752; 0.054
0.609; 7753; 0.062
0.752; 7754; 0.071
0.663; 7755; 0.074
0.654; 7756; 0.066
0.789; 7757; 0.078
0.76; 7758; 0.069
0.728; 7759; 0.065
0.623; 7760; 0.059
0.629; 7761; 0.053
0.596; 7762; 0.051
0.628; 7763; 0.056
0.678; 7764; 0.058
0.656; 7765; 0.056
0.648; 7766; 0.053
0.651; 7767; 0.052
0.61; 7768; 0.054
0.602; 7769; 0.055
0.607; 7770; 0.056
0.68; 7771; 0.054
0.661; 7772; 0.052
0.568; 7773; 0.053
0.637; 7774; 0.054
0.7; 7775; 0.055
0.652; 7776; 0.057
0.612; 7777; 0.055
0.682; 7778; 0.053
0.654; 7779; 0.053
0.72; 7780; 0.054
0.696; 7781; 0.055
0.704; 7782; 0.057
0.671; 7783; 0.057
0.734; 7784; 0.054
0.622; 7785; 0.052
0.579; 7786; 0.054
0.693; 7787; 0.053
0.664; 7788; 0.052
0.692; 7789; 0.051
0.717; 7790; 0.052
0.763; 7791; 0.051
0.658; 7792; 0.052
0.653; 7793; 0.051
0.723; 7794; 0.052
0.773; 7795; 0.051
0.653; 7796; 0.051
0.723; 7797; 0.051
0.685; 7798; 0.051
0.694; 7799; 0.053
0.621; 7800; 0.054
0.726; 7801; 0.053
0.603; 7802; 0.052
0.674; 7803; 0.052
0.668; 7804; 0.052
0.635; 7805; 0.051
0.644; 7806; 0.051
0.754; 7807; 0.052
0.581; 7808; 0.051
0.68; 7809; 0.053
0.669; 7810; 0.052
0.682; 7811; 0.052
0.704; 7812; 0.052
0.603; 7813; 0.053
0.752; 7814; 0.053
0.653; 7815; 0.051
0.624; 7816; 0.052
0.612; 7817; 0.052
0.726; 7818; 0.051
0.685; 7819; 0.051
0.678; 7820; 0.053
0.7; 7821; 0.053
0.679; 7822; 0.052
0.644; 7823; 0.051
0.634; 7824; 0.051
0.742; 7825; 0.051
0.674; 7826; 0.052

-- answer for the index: 0.02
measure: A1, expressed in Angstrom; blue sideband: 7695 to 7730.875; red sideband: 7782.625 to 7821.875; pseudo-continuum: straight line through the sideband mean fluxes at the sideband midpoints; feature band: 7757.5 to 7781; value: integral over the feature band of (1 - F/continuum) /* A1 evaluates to 0.7 Angstrom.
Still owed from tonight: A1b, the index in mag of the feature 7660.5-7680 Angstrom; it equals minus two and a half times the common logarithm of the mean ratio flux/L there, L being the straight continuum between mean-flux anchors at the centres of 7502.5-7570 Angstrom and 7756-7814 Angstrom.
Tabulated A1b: 0.05 mag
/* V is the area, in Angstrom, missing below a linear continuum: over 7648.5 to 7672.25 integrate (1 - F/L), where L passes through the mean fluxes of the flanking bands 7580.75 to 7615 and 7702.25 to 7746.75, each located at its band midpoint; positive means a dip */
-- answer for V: 1.0 Angstrom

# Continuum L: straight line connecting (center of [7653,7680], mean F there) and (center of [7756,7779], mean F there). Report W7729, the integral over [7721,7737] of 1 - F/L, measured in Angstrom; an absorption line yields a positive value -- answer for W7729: -0.7 Angstrom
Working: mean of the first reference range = 0.653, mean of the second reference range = 0.654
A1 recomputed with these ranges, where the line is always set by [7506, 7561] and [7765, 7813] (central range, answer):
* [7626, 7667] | 0.5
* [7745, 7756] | 0.4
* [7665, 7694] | 0.9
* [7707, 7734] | -0.4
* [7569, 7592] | 0.3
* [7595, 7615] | -0.2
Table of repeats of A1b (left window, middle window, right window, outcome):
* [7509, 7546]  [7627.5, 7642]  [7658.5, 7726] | -0.052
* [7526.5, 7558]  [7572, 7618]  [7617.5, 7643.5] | 0.011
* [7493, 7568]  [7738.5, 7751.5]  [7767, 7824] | 0.021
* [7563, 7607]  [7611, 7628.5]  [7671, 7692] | 0.003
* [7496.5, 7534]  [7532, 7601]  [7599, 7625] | -0.002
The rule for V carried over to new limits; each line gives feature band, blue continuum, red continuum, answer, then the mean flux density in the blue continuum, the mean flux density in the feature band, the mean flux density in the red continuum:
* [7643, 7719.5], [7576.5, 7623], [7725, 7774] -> 1.3 Angstrom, 0.685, 0.662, 0.663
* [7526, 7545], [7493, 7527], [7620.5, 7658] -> 0.1 Angstrom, 0.696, 0.692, 0.687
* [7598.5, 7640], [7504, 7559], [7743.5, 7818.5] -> -0.7 Angstrom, 0.696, 0.696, 0.665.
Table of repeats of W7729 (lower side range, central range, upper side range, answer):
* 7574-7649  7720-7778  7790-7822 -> 1.4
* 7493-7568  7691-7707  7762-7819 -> 0.4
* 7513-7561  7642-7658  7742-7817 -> 0.3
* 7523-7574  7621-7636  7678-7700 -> -0.5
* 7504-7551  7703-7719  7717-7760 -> 0.1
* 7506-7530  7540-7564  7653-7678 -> -0.7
